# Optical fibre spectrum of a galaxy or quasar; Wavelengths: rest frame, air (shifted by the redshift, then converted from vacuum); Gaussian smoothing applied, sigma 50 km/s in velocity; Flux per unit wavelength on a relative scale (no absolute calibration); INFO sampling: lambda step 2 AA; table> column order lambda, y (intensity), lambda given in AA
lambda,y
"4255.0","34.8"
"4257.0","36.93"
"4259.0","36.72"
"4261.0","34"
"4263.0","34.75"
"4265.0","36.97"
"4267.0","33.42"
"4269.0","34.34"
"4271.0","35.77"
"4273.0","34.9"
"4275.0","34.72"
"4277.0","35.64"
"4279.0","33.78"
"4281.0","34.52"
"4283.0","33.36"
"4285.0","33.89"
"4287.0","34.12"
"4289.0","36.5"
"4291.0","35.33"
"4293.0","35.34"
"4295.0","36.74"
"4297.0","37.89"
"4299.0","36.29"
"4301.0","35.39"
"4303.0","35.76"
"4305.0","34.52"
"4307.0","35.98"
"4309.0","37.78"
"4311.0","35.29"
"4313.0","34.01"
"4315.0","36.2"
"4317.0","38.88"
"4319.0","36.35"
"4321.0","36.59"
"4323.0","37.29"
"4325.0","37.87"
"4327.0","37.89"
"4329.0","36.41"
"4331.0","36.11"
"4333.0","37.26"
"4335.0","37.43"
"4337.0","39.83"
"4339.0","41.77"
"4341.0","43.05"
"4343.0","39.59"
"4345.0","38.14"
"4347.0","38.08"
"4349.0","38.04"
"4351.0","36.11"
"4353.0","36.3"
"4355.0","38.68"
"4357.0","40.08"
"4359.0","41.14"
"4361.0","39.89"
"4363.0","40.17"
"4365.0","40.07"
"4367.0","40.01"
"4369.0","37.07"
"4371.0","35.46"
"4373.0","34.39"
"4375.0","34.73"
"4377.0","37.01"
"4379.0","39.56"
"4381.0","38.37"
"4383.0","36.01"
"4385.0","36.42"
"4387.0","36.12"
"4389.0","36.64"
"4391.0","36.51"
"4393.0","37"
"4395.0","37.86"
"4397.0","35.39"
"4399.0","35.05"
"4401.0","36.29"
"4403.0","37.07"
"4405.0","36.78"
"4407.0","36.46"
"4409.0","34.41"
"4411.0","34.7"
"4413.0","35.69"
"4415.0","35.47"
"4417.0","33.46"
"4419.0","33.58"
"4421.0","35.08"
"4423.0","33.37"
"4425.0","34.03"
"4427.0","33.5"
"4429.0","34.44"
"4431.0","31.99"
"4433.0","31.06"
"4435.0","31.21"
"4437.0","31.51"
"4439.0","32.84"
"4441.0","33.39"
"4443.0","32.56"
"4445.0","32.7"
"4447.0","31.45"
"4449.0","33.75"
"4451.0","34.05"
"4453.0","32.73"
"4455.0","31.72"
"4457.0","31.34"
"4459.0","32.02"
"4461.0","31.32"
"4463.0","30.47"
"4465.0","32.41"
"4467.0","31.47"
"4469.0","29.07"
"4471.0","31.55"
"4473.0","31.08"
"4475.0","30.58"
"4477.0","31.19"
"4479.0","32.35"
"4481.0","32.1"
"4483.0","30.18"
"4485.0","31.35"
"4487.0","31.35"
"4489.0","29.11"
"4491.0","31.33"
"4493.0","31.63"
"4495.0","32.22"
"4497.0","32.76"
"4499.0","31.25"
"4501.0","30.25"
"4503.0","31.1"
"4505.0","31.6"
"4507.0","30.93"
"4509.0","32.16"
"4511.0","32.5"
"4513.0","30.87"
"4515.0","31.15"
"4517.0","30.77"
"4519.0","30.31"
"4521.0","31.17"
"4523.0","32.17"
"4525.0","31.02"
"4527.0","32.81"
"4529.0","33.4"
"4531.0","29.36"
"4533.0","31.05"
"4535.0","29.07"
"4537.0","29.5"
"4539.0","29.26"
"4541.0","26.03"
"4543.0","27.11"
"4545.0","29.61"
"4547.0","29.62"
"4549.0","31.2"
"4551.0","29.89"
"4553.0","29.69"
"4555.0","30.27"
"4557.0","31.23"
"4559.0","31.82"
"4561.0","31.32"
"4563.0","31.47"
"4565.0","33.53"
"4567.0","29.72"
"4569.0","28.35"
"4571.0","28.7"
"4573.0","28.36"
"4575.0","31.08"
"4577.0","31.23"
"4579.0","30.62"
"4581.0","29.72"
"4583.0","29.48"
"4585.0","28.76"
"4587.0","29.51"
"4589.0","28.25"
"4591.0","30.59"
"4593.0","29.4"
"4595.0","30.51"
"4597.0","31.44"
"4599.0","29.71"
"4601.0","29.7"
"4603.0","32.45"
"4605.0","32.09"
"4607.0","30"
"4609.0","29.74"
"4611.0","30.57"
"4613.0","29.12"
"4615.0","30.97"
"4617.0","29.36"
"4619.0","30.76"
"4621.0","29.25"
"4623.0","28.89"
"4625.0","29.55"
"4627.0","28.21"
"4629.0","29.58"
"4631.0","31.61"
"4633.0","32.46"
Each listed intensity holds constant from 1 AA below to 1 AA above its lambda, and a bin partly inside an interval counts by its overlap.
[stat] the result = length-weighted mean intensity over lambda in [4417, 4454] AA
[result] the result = 33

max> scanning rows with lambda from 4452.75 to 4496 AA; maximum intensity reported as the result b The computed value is 32.73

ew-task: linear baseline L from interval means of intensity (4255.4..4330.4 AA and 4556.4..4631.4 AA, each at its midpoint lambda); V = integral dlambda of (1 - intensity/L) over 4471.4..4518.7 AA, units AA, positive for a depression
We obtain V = 1.0 AA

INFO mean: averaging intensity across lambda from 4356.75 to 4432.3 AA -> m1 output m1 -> 36.3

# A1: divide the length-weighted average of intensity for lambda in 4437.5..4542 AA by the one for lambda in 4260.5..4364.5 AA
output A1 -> 0.9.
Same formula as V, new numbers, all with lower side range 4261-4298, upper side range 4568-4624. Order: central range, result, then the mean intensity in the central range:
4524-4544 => 0.7 AA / 29.9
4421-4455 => -0.3 AA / 32.8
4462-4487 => 0.6 AA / 31.2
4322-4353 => -3.7 AA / 38.3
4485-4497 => 0.1 AA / 31.3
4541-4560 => 0.5 AA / 29.8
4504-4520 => 0.0 AA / 31.3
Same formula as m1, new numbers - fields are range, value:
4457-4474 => 31.2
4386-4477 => 33.6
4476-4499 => 31.4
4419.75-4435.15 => 33.2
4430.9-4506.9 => 31.6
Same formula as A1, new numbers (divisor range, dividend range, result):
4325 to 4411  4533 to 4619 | 0.80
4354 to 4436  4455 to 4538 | 0.86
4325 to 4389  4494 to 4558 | 0.81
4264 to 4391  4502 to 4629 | 0.82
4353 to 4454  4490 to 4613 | 0.86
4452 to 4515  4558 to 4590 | 0.96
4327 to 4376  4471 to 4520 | 0.82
